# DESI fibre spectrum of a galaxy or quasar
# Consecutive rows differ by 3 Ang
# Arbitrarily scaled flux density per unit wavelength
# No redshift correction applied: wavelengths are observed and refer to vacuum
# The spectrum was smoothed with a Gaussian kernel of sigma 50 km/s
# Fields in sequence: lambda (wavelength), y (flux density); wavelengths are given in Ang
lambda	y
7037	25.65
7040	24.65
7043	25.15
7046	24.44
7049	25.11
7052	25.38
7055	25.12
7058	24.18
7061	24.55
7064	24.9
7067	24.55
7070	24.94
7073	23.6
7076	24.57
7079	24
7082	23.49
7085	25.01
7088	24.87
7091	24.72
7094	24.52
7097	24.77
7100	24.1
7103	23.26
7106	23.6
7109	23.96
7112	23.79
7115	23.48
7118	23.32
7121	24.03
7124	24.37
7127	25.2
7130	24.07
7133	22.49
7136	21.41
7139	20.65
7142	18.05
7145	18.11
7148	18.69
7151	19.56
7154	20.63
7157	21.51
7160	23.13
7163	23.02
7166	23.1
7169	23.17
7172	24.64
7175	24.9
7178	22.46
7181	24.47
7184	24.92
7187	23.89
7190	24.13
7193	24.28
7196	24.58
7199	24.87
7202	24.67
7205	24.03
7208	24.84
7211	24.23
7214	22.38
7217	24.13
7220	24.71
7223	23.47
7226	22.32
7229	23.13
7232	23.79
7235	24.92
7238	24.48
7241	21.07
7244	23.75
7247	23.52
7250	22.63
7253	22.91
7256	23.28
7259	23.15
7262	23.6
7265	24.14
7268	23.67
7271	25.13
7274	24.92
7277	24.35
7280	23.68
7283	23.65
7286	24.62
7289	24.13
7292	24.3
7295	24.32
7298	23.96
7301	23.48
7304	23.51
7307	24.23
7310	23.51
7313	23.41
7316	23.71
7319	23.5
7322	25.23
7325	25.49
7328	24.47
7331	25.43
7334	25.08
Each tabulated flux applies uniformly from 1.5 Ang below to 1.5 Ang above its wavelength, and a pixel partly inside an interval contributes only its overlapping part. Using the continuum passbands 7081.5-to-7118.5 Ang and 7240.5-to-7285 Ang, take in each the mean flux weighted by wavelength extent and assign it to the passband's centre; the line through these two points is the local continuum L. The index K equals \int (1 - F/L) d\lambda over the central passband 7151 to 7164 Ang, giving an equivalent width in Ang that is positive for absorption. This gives 1.2 Ang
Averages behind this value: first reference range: 24.1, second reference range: 23.6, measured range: 21.7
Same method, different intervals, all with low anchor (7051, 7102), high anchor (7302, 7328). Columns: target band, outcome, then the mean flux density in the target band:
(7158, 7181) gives 0.8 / 23.5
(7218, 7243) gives 0.8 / 23.5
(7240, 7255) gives 0.8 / 22.8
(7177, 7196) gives 0.2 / 24.1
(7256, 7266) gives 0.3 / 23.6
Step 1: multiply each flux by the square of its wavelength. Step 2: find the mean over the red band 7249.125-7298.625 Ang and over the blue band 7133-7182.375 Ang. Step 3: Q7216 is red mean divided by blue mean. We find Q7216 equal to 1.1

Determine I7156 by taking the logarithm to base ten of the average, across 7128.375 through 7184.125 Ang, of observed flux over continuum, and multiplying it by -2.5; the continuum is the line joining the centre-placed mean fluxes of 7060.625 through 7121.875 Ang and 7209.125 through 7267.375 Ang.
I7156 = 0.089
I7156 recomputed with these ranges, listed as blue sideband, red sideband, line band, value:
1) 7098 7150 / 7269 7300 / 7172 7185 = -0.05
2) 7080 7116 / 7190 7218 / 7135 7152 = 0.24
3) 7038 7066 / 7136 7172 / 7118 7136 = -0.08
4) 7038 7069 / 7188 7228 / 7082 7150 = 0.07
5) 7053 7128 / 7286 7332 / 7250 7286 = 0.02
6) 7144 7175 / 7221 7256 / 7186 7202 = -0.09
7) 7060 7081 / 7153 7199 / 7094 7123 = 0.01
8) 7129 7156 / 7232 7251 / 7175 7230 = -0.08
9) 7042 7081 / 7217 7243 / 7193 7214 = -0.03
